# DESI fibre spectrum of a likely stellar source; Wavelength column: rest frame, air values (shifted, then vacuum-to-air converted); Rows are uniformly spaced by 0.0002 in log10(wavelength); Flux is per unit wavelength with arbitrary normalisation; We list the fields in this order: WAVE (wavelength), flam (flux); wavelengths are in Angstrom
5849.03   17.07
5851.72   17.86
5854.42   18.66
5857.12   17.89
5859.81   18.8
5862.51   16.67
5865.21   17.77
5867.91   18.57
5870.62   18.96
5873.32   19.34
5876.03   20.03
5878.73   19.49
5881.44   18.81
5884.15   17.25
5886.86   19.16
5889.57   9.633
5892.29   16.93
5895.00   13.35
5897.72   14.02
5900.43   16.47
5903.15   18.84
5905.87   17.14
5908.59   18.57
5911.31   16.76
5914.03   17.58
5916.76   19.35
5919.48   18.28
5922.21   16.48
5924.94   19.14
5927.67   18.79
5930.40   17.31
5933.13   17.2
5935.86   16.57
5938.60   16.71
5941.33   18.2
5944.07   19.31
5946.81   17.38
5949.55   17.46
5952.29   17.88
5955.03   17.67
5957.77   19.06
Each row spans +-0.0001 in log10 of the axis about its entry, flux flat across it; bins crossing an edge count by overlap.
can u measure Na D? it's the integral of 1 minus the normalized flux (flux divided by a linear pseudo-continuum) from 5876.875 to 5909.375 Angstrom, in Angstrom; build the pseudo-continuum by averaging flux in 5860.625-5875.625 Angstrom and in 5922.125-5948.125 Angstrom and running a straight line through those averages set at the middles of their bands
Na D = 2.7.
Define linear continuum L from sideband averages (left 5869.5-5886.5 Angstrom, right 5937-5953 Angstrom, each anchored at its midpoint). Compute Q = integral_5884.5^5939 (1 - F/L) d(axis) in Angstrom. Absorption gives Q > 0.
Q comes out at 4.3 Angstrom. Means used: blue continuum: 19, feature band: 16.9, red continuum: 17.8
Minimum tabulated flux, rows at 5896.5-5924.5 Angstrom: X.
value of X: 14.02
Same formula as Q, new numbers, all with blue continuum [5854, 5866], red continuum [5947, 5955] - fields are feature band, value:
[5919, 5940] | 0.2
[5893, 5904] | 1.4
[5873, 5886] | -0.8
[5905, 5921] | -0.2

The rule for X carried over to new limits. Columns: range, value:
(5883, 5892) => 9.633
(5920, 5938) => 16.48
